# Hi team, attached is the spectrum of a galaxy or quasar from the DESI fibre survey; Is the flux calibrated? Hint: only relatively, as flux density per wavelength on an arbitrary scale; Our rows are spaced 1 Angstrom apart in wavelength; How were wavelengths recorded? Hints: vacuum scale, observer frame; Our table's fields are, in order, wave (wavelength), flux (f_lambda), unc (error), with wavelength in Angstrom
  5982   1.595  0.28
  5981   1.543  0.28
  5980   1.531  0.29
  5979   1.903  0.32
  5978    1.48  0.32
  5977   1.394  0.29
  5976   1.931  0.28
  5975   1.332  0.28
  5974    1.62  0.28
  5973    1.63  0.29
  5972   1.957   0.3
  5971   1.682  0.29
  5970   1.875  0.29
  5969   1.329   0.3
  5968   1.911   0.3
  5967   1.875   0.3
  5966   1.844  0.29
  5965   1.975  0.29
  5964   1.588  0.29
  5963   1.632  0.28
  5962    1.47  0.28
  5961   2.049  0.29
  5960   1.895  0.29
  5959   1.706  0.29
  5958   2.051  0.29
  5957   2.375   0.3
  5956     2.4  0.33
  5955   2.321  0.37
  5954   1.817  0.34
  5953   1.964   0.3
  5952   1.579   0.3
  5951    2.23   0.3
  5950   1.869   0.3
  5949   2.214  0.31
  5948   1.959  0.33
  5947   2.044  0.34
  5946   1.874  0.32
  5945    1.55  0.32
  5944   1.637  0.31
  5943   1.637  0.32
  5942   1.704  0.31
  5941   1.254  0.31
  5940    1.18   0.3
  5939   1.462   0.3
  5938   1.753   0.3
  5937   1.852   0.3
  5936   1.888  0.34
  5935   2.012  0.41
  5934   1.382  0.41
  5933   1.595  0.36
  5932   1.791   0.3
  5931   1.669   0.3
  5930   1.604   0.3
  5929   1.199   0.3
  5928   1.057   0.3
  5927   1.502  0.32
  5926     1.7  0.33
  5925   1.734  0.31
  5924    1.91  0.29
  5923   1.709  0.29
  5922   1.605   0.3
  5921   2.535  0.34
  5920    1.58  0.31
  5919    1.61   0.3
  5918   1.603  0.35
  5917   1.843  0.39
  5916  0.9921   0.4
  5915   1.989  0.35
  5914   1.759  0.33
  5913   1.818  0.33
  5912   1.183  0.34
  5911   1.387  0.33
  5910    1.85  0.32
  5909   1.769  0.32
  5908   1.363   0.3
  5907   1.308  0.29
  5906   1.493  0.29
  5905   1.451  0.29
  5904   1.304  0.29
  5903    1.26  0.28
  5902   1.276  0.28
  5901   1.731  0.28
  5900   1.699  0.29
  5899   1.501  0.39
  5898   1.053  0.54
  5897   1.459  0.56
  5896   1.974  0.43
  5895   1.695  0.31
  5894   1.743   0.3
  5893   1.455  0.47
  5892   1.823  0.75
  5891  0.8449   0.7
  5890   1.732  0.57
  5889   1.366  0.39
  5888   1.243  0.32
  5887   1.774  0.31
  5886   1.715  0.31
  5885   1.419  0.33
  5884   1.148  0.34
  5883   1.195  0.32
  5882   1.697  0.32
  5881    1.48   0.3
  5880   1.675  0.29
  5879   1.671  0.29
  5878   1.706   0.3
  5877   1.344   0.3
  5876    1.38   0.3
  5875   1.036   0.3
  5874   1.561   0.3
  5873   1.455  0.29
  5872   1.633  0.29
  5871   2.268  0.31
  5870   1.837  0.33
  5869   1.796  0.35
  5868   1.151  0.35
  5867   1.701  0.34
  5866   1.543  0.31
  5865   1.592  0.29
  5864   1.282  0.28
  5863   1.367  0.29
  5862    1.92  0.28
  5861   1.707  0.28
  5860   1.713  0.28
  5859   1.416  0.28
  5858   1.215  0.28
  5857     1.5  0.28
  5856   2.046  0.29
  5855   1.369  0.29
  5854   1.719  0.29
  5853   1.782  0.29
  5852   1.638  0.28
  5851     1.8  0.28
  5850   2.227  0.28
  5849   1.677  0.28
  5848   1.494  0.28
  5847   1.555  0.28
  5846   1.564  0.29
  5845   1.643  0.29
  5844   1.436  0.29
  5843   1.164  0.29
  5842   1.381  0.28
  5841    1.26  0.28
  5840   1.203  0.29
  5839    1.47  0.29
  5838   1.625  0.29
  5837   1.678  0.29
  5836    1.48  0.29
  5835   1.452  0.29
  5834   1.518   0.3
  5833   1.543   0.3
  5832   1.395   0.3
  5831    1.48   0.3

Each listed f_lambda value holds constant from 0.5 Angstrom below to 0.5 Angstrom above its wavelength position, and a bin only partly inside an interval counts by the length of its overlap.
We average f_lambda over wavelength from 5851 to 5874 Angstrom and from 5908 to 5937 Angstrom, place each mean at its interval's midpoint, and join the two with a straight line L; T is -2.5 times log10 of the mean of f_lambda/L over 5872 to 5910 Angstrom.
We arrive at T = 0.103 mag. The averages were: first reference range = 1.62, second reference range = 1.65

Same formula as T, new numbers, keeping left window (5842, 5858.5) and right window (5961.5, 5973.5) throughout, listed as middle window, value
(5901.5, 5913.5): 0.15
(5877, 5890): 0.09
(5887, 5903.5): 0.11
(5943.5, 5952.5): -0.11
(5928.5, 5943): 0.07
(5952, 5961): -0.18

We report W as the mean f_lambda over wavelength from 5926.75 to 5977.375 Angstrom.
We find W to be 1.75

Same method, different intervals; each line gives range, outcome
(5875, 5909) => 1.48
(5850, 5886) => 1.58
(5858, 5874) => 1.61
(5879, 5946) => 1.57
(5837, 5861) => 1.57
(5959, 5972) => 1.77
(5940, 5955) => 1.81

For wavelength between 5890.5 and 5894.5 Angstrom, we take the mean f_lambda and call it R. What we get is 1.47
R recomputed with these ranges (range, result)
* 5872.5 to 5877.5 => 1.36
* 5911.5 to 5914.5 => 1.59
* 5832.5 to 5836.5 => 1.5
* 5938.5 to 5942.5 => 1.4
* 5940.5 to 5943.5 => 1.53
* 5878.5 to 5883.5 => 1.54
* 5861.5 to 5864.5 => 1.52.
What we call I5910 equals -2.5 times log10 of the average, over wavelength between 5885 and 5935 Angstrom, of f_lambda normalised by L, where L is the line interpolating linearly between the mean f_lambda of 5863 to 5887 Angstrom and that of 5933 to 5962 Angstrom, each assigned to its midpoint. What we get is 0.075 mag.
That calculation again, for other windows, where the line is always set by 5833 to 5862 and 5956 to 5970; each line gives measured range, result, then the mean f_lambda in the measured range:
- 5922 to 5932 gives 0.12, 1.58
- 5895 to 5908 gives 0.16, 1.46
